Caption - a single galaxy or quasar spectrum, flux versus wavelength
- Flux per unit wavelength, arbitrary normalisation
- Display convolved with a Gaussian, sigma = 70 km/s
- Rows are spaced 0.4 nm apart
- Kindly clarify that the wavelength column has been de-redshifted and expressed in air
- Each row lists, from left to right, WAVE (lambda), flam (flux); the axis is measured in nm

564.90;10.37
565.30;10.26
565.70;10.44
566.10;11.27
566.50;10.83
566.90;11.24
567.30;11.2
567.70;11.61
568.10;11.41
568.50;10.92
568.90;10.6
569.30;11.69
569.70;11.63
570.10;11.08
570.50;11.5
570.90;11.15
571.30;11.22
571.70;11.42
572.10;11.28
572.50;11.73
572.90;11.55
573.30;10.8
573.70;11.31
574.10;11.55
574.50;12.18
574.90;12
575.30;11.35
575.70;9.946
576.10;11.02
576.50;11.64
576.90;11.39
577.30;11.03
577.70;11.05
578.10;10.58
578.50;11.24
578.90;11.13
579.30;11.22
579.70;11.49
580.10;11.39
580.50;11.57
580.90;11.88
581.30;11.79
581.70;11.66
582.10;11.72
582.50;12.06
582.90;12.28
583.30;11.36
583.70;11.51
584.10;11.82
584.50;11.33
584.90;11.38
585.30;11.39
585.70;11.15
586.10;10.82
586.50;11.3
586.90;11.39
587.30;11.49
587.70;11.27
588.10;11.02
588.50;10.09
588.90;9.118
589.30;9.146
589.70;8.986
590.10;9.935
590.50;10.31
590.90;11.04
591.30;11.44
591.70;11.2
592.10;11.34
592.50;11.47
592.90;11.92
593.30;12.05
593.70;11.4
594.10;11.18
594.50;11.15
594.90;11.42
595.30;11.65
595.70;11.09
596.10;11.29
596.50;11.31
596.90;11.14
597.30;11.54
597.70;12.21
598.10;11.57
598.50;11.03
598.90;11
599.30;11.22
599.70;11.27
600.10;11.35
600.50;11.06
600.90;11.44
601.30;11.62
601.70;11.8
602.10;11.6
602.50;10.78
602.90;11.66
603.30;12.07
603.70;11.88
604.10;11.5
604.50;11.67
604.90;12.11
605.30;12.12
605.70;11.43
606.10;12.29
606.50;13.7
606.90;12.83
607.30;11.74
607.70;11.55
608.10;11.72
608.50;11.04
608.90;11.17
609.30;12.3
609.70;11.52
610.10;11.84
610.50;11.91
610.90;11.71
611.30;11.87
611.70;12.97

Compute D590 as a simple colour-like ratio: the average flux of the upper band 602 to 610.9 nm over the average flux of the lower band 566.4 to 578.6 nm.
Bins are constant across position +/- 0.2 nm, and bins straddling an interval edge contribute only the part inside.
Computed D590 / 1.1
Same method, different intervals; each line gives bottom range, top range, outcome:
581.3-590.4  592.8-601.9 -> 1.04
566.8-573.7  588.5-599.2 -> 0.98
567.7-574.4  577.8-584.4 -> 1.02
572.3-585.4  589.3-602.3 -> 0.98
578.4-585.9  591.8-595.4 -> 1.00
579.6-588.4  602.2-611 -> 1.03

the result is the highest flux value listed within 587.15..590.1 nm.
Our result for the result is 11.49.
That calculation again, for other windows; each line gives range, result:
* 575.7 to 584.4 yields 12.28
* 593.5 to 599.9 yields 12.21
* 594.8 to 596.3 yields 11.65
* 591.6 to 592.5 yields 11.47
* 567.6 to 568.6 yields 11.61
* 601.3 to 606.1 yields 12.29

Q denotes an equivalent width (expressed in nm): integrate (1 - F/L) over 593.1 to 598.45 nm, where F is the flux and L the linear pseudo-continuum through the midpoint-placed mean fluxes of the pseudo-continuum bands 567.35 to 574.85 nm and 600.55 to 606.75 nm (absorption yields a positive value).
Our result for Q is 0.12 nm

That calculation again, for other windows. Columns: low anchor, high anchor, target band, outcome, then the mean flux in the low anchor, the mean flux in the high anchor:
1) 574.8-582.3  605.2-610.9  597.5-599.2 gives 0.04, 11.3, 11.9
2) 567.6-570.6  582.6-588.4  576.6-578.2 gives 0.04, 11.3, 11.4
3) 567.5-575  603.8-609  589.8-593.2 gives 0.19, 11.4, 11.9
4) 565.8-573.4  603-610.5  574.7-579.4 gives 0.11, 11.3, 11.9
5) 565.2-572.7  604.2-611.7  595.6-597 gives 0.06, 11.2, 11.9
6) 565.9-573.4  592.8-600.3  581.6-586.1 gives -0.09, 11.3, 11.4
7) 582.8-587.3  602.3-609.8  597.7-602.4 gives 0.14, 11.4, 11.9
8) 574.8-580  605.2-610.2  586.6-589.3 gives 0.19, 11.1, 11.9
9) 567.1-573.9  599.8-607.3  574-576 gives 0.00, 11.3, 11.8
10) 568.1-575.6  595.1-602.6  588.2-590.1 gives 0.32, 11.4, 11.4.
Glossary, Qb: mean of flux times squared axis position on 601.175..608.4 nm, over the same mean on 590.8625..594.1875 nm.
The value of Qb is 1.08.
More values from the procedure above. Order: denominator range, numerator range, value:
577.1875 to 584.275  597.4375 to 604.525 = 1.07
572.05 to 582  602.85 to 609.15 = 1.16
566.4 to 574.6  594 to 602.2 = 1.10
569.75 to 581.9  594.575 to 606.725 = 1.11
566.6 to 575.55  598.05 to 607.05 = 1.15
